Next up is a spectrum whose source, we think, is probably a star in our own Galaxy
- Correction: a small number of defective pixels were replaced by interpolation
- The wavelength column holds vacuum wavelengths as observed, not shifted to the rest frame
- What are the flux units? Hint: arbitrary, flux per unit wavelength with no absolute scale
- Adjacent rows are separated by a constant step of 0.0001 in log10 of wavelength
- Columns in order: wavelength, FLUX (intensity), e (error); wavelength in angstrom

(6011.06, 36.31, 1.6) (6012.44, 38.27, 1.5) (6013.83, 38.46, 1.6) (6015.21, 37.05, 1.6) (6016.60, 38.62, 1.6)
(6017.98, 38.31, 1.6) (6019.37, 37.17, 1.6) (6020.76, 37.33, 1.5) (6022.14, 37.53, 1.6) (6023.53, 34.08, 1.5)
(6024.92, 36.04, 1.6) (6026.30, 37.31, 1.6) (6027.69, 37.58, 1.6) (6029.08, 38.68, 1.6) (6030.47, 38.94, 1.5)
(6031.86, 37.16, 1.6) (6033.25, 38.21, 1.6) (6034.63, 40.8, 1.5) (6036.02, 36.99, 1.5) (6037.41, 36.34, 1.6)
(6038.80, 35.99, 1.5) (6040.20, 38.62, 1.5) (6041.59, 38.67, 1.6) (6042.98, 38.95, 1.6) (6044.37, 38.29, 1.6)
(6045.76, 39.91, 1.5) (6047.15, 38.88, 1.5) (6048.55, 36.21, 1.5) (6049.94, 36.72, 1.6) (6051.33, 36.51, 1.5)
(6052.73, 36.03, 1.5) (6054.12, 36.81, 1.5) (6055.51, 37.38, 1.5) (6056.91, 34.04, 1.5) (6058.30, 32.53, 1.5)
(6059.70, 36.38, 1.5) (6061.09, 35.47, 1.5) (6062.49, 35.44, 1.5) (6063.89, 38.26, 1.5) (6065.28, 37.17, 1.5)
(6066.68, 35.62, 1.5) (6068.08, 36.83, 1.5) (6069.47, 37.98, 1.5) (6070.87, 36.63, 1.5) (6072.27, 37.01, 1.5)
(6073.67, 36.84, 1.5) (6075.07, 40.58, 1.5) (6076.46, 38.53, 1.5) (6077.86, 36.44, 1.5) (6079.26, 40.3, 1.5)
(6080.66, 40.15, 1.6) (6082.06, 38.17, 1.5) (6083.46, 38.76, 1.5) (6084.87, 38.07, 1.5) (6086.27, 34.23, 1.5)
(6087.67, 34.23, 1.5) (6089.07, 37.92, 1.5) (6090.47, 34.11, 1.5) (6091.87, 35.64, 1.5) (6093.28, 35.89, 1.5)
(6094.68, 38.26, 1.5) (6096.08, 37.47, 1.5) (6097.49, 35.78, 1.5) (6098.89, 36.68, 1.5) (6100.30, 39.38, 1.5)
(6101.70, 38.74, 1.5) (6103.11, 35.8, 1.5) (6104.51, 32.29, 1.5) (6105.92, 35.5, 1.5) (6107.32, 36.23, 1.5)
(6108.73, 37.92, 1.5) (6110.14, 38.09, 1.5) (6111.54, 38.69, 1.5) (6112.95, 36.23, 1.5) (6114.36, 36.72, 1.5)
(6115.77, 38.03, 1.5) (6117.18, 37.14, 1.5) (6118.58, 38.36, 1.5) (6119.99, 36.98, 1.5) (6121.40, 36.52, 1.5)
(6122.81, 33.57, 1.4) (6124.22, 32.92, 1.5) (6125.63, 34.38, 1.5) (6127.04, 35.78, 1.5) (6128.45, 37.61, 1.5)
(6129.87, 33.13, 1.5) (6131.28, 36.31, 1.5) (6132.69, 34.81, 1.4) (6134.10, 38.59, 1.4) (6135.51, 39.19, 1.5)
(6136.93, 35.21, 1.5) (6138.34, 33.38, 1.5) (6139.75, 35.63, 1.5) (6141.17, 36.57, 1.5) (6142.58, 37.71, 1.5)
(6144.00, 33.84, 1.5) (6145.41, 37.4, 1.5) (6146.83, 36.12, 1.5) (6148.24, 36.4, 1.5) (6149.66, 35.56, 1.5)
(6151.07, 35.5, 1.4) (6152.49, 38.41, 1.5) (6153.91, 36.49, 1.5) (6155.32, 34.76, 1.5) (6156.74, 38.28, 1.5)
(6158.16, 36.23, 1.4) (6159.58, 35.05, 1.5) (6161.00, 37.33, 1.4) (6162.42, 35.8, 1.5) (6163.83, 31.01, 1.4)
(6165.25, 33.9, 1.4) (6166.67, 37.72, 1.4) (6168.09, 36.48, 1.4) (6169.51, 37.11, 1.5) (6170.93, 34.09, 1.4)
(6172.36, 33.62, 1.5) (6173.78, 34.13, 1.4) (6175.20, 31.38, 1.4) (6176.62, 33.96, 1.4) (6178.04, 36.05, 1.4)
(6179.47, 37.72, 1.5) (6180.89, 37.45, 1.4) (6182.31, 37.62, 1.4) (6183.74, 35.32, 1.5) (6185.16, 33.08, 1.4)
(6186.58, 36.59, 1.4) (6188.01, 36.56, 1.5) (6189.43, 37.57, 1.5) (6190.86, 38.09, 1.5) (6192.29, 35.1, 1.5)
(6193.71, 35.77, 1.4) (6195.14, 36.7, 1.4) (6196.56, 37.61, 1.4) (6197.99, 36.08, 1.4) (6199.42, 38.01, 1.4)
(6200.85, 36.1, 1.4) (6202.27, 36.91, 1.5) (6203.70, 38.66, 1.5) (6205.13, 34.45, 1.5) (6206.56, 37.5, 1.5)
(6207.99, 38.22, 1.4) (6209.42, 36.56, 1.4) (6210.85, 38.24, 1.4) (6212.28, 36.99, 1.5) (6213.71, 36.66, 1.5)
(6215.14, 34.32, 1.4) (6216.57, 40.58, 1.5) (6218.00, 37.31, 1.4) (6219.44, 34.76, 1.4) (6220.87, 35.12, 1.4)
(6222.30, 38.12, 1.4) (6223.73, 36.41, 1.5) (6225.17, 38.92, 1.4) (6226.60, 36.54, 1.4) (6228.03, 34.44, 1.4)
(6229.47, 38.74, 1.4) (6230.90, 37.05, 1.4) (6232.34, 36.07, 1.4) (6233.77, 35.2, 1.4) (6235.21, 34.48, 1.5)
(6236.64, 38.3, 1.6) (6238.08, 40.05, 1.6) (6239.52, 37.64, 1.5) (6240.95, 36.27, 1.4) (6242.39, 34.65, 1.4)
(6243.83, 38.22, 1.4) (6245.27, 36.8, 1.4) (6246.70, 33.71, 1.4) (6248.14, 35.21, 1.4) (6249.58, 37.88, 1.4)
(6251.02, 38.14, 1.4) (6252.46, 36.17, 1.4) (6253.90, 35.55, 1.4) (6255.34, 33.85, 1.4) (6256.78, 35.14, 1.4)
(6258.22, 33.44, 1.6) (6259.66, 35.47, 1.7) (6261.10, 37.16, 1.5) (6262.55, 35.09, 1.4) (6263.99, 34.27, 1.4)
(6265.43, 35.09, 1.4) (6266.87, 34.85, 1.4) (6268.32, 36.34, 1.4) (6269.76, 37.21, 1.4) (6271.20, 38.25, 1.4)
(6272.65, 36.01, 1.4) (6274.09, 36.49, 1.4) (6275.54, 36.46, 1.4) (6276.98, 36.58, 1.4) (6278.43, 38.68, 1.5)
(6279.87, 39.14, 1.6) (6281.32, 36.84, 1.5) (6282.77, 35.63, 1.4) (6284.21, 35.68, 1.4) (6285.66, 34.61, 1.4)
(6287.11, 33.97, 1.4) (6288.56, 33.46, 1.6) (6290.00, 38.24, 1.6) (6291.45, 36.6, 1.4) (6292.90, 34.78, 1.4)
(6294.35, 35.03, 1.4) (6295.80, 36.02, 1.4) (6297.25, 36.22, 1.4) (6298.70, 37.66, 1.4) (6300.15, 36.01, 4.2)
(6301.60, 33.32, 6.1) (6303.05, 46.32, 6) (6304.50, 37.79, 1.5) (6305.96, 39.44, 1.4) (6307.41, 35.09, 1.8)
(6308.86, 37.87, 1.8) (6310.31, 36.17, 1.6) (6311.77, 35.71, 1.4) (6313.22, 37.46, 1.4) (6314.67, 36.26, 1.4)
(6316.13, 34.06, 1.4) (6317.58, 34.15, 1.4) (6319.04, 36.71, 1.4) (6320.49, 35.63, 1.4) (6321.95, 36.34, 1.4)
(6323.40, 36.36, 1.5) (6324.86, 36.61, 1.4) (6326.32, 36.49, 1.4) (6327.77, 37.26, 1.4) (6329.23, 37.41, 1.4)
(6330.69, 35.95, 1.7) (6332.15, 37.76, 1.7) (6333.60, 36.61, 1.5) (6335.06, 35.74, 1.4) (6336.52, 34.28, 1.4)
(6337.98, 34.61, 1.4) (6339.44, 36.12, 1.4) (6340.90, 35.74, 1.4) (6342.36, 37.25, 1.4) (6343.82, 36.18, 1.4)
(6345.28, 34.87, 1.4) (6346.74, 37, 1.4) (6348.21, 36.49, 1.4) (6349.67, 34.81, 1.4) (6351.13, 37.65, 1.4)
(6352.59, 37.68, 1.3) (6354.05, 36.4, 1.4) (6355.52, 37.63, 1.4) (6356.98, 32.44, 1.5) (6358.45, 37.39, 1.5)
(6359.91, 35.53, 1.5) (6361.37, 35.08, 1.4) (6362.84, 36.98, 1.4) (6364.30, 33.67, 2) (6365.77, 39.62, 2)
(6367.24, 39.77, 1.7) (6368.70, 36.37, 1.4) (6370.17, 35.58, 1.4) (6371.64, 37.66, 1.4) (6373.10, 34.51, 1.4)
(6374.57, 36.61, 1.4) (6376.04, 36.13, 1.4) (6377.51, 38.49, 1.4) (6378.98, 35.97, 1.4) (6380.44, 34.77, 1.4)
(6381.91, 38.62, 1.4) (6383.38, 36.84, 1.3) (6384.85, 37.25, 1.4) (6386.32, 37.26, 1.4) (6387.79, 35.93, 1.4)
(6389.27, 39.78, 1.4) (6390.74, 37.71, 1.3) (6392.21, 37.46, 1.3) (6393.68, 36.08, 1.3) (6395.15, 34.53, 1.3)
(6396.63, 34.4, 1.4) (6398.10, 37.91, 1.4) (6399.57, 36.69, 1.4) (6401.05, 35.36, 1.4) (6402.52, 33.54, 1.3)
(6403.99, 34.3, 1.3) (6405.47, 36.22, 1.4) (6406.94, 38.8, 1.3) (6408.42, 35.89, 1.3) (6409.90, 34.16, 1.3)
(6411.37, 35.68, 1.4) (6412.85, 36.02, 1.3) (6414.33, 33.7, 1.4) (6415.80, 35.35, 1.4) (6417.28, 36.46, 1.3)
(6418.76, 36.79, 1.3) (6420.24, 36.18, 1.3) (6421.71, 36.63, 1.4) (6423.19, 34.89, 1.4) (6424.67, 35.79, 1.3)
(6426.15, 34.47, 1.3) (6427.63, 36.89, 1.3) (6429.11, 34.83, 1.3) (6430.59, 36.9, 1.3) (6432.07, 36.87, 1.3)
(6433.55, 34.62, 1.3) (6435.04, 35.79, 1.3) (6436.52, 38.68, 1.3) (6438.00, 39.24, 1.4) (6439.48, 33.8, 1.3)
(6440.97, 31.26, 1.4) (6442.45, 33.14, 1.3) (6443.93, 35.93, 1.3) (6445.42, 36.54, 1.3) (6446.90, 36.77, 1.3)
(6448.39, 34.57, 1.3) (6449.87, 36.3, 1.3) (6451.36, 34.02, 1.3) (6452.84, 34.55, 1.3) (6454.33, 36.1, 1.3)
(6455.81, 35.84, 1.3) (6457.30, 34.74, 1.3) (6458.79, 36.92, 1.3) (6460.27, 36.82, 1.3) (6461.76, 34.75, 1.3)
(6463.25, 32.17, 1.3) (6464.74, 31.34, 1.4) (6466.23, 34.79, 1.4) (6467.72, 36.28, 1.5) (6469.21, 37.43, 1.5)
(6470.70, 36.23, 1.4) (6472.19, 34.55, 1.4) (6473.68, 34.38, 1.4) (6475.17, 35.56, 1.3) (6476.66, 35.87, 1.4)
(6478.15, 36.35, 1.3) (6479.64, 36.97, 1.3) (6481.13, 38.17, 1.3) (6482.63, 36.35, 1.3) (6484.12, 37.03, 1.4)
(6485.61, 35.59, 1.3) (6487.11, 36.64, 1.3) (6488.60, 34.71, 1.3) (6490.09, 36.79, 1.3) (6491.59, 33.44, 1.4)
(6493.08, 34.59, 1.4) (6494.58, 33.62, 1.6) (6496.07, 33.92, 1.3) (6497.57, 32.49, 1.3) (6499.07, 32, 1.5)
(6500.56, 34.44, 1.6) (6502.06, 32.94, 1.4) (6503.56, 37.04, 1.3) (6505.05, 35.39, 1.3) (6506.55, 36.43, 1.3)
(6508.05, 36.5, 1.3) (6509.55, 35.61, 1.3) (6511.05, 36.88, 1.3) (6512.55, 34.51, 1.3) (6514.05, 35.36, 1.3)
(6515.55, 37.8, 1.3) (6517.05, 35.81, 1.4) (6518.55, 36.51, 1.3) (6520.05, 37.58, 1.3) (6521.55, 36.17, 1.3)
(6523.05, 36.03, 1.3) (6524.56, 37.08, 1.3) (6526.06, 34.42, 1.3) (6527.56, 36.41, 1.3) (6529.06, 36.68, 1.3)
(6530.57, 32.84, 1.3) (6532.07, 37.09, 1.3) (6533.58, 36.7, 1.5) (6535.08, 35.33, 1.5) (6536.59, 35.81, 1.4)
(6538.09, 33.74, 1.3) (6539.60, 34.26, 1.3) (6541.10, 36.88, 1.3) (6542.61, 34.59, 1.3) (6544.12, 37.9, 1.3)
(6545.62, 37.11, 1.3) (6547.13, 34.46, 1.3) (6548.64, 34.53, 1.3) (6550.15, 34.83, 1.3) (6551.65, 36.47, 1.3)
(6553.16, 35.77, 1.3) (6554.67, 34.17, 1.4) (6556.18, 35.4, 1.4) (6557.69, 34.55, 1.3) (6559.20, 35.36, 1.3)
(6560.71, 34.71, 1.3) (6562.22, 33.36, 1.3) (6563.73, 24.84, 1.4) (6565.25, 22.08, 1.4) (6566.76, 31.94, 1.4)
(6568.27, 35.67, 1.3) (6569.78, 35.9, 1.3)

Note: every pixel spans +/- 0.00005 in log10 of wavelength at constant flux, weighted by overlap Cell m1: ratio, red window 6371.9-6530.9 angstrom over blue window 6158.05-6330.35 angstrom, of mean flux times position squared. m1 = 1.05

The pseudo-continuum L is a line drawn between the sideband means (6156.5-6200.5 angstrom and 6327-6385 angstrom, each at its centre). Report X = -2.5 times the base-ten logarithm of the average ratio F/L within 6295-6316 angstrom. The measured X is -0.03 mag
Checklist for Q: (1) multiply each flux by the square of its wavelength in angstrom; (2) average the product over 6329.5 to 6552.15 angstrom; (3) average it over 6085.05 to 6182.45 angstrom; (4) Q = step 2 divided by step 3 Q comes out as 1.10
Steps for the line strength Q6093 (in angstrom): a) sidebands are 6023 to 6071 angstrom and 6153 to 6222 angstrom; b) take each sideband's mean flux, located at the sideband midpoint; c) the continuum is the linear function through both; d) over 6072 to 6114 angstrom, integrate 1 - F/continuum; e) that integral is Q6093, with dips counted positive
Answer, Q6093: -0.4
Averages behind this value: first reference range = 37.1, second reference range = 36.2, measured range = 37.1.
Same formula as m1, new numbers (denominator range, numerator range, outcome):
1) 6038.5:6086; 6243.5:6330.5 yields 1.05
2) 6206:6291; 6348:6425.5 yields 1.04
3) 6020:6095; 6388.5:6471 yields 1.08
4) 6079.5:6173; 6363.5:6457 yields 1.09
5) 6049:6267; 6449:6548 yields 1.09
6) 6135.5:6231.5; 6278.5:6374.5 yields 1.05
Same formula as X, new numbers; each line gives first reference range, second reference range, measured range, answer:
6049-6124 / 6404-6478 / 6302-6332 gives -0.03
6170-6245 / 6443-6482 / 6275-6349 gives -0.01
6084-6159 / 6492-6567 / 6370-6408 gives -0.03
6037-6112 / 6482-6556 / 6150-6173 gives 0.03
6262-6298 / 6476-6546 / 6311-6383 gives -0.01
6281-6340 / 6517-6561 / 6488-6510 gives 0.03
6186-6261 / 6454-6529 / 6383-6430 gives -0.01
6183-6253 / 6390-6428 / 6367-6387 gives -0.02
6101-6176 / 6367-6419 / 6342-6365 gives 0.01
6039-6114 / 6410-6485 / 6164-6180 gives 0.05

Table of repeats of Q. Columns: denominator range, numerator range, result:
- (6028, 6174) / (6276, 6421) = 1.07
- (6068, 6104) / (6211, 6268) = 1.02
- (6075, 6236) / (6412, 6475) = 1.07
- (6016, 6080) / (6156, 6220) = 1.02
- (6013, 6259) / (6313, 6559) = 1.08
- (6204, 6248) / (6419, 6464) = 1.04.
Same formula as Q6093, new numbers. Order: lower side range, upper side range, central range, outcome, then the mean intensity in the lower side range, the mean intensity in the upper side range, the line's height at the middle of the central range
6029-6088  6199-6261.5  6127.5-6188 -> 1.8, 37.3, 36.6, 36.9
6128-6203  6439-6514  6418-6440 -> -0.5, 36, 35.2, 35.3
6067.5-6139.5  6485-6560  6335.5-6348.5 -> 0.1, 36.7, 35.4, 36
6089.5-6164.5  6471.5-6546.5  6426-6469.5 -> 0.4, 36.2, 35.6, 35.7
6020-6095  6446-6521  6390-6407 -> -0.1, 37.2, 35.4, 35.8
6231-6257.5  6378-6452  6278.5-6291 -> 0.0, 36.3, 36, 36.2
